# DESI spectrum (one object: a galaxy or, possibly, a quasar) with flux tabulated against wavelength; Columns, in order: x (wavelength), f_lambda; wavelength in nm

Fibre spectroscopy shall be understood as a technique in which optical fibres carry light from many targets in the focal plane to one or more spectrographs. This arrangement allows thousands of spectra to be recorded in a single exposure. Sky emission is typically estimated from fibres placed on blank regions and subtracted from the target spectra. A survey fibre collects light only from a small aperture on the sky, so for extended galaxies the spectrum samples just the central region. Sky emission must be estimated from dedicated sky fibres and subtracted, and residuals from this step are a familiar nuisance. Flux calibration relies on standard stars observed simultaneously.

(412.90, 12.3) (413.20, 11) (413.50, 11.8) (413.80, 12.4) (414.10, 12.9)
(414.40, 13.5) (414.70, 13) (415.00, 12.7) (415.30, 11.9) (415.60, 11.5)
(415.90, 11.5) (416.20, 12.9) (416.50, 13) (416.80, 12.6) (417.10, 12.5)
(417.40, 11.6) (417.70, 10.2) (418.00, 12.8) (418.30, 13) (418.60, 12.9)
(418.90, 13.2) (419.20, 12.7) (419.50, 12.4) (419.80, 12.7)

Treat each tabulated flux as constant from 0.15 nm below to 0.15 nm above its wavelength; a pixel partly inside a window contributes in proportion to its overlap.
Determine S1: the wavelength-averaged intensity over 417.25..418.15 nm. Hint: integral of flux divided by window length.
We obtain 11.5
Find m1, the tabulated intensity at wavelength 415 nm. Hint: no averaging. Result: 12.7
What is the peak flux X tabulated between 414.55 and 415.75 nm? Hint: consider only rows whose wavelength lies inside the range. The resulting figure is 13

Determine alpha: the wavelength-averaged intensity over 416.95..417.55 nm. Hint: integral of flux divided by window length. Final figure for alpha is 12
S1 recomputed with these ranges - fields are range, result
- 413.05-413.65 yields 11.4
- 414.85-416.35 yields 12.1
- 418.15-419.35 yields 12.9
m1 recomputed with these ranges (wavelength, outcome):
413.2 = 11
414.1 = 12.9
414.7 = 13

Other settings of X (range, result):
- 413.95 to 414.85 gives 13.5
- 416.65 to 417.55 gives 12.6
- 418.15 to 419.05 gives 13.2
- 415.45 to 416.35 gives 12.9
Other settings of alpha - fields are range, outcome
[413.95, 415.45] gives 12.8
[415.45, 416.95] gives 12.3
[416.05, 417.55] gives 12.5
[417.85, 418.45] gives 12.9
